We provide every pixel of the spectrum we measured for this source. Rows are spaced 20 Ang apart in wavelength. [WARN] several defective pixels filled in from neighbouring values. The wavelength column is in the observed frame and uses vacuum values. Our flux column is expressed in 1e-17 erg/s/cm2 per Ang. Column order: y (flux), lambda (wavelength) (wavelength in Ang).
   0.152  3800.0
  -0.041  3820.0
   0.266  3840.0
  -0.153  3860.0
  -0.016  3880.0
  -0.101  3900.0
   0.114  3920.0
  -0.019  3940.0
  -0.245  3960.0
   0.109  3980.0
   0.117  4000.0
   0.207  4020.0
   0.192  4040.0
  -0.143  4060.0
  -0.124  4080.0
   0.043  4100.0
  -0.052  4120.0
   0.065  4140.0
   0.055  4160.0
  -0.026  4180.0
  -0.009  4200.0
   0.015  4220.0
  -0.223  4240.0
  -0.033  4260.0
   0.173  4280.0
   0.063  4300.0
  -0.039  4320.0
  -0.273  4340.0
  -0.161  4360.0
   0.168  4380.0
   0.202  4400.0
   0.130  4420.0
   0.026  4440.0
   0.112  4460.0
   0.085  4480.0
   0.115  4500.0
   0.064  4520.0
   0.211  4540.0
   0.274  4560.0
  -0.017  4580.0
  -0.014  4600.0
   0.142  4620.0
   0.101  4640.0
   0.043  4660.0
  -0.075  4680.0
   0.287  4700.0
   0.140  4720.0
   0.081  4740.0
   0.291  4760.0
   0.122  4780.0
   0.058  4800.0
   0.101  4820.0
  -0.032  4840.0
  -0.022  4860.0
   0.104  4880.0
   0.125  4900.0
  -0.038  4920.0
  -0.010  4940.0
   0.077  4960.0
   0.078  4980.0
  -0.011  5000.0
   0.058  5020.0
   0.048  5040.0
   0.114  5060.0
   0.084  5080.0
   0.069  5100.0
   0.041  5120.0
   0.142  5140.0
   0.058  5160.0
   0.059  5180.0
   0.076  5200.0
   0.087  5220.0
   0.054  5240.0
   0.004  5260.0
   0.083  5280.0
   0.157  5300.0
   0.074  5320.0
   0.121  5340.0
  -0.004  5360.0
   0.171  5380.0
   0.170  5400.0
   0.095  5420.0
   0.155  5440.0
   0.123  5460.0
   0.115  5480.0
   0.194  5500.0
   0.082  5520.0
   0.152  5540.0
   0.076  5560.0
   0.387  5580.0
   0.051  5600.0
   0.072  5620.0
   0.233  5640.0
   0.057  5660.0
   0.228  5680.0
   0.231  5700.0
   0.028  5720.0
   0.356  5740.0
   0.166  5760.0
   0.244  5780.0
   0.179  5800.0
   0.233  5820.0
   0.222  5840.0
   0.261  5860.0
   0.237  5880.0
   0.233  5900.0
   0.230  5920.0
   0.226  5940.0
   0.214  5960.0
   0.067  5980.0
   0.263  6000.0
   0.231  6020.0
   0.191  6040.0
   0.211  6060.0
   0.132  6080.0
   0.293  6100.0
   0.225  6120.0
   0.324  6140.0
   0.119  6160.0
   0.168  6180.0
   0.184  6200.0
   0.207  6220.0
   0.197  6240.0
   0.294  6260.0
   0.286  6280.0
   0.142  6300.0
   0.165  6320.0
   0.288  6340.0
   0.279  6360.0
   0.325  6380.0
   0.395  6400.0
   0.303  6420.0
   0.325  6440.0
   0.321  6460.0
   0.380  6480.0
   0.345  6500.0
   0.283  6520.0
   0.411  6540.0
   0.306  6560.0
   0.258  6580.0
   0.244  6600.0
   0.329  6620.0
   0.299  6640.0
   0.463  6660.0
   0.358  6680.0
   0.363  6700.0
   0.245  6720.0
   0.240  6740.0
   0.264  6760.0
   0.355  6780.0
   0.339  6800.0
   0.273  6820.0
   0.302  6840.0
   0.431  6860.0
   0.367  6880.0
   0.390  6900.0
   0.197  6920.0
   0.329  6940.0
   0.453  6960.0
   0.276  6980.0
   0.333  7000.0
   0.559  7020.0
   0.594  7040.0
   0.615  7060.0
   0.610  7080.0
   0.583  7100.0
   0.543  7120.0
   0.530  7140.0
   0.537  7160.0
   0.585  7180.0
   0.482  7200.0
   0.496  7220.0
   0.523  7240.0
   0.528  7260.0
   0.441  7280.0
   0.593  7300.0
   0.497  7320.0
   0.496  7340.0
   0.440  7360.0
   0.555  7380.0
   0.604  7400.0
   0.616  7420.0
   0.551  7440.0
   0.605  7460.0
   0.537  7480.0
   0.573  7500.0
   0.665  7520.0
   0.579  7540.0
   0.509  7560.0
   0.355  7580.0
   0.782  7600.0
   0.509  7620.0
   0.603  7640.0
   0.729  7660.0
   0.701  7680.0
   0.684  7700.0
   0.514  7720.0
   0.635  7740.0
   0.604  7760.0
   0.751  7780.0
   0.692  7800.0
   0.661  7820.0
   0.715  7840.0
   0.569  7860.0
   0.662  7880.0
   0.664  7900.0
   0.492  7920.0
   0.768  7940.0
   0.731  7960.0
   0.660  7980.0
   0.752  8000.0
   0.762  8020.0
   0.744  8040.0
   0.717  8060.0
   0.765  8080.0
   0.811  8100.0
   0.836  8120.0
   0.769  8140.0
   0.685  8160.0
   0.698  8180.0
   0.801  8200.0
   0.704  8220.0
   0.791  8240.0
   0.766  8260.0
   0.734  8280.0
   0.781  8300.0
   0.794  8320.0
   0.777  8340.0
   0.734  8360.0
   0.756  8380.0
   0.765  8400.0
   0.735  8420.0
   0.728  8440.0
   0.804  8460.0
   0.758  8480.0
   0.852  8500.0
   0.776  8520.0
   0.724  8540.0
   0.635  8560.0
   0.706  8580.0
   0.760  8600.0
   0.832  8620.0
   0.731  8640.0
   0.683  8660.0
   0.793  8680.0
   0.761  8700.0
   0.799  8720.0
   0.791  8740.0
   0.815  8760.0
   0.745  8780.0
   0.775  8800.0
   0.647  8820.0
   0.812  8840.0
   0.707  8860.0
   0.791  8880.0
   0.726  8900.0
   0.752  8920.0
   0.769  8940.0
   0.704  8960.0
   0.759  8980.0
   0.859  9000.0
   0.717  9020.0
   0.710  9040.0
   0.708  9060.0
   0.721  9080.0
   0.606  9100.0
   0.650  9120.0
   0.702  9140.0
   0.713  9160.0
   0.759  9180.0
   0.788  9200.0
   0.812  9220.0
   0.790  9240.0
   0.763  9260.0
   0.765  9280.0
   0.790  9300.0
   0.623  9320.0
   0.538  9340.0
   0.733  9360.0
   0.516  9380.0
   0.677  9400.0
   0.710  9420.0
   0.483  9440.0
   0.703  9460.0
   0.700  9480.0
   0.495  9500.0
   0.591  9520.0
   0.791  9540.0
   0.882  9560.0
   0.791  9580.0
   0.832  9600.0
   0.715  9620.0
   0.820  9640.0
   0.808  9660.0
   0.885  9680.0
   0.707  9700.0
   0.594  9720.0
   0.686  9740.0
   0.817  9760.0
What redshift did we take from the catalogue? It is 0.760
